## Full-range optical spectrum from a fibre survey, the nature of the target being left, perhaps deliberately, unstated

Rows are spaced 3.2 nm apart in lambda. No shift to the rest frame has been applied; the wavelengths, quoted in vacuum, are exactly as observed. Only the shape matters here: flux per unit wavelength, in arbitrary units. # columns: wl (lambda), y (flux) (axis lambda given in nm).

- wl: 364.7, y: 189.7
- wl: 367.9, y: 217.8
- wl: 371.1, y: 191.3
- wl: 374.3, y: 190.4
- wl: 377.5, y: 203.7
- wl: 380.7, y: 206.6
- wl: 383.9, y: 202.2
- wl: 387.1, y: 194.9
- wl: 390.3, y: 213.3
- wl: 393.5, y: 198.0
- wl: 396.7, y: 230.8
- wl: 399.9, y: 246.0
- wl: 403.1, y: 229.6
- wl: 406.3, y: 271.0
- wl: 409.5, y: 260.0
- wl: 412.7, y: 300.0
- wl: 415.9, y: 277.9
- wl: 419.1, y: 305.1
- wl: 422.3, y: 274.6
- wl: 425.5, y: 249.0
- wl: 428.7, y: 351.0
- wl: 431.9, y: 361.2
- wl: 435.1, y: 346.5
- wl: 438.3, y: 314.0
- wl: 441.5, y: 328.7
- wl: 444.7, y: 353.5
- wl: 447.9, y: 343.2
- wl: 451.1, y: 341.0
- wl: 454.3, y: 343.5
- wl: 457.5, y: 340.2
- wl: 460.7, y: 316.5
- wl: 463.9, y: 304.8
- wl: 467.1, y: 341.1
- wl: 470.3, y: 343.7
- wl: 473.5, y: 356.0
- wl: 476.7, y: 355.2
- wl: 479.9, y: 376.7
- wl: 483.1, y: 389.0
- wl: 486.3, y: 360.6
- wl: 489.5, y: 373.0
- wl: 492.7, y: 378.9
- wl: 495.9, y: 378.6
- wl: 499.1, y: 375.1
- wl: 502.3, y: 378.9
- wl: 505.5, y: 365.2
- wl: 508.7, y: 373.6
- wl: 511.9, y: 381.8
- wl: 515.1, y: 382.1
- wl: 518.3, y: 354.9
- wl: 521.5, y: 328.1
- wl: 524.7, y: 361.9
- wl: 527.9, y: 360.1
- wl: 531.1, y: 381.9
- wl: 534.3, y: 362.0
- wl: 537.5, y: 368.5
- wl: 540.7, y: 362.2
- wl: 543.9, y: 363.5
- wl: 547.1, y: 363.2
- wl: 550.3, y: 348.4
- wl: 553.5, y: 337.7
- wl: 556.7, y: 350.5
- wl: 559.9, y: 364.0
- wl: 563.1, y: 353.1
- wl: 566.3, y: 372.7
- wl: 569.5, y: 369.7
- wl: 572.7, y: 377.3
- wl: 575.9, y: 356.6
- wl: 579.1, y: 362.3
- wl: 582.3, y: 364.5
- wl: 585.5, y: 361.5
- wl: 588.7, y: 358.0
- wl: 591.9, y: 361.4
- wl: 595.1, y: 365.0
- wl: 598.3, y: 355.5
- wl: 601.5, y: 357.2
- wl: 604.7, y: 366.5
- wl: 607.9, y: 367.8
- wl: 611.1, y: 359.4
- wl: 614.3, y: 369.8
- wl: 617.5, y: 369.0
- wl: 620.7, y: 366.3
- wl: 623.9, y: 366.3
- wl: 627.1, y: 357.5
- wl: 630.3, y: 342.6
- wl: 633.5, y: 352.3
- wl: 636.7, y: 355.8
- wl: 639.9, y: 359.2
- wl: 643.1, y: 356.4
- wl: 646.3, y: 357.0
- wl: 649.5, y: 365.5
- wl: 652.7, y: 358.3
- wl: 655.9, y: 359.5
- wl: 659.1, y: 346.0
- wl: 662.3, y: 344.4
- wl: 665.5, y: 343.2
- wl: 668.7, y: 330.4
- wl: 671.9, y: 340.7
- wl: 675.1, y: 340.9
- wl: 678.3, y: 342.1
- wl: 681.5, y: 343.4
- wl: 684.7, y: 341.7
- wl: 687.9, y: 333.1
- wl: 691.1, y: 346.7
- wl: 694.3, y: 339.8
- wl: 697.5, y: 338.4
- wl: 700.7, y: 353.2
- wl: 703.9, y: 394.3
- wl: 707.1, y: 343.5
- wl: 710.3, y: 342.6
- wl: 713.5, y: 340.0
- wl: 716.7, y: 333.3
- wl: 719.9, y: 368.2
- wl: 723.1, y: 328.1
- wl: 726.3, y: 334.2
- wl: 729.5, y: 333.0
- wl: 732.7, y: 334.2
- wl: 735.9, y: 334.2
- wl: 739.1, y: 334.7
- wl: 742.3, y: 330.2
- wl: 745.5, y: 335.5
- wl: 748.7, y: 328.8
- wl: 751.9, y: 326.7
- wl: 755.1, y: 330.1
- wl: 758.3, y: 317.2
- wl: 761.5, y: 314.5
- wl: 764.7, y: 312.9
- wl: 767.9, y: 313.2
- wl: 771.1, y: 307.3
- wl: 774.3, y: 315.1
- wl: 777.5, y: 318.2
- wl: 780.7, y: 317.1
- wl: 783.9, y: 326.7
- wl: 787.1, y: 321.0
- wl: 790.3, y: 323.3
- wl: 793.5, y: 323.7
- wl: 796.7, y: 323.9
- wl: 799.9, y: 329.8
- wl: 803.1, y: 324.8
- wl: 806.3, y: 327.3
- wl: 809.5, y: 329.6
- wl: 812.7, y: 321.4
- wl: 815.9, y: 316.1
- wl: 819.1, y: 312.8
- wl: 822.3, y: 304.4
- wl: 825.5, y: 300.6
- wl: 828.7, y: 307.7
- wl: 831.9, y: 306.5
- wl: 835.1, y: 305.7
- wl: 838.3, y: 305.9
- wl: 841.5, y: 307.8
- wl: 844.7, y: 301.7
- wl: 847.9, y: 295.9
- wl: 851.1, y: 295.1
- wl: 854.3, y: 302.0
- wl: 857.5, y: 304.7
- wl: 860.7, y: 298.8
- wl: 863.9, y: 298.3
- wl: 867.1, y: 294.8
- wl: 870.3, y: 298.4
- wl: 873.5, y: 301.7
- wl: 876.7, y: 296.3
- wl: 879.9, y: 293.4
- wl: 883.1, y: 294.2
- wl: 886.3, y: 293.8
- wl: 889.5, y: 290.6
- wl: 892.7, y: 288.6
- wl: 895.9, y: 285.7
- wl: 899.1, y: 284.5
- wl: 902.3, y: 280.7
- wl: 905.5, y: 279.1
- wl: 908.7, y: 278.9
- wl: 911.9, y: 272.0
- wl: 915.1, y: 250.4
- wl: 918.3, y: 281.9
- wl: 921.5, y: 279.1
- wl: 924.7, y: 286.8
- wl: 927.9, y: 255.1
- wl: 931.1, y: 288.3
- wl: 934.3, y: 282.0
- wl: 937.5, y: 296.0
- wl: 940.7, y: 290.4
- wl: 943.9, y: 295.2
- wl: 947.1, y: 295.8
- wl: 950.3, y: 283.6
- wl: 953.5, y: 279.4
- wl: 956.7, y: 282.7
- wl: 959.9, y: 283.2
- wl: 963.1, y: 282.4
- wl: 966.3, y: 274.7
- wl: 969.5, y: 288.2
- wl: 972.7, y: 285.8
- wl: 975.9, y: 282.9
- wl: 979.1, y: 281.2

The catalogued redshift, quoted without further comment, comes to 0.07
